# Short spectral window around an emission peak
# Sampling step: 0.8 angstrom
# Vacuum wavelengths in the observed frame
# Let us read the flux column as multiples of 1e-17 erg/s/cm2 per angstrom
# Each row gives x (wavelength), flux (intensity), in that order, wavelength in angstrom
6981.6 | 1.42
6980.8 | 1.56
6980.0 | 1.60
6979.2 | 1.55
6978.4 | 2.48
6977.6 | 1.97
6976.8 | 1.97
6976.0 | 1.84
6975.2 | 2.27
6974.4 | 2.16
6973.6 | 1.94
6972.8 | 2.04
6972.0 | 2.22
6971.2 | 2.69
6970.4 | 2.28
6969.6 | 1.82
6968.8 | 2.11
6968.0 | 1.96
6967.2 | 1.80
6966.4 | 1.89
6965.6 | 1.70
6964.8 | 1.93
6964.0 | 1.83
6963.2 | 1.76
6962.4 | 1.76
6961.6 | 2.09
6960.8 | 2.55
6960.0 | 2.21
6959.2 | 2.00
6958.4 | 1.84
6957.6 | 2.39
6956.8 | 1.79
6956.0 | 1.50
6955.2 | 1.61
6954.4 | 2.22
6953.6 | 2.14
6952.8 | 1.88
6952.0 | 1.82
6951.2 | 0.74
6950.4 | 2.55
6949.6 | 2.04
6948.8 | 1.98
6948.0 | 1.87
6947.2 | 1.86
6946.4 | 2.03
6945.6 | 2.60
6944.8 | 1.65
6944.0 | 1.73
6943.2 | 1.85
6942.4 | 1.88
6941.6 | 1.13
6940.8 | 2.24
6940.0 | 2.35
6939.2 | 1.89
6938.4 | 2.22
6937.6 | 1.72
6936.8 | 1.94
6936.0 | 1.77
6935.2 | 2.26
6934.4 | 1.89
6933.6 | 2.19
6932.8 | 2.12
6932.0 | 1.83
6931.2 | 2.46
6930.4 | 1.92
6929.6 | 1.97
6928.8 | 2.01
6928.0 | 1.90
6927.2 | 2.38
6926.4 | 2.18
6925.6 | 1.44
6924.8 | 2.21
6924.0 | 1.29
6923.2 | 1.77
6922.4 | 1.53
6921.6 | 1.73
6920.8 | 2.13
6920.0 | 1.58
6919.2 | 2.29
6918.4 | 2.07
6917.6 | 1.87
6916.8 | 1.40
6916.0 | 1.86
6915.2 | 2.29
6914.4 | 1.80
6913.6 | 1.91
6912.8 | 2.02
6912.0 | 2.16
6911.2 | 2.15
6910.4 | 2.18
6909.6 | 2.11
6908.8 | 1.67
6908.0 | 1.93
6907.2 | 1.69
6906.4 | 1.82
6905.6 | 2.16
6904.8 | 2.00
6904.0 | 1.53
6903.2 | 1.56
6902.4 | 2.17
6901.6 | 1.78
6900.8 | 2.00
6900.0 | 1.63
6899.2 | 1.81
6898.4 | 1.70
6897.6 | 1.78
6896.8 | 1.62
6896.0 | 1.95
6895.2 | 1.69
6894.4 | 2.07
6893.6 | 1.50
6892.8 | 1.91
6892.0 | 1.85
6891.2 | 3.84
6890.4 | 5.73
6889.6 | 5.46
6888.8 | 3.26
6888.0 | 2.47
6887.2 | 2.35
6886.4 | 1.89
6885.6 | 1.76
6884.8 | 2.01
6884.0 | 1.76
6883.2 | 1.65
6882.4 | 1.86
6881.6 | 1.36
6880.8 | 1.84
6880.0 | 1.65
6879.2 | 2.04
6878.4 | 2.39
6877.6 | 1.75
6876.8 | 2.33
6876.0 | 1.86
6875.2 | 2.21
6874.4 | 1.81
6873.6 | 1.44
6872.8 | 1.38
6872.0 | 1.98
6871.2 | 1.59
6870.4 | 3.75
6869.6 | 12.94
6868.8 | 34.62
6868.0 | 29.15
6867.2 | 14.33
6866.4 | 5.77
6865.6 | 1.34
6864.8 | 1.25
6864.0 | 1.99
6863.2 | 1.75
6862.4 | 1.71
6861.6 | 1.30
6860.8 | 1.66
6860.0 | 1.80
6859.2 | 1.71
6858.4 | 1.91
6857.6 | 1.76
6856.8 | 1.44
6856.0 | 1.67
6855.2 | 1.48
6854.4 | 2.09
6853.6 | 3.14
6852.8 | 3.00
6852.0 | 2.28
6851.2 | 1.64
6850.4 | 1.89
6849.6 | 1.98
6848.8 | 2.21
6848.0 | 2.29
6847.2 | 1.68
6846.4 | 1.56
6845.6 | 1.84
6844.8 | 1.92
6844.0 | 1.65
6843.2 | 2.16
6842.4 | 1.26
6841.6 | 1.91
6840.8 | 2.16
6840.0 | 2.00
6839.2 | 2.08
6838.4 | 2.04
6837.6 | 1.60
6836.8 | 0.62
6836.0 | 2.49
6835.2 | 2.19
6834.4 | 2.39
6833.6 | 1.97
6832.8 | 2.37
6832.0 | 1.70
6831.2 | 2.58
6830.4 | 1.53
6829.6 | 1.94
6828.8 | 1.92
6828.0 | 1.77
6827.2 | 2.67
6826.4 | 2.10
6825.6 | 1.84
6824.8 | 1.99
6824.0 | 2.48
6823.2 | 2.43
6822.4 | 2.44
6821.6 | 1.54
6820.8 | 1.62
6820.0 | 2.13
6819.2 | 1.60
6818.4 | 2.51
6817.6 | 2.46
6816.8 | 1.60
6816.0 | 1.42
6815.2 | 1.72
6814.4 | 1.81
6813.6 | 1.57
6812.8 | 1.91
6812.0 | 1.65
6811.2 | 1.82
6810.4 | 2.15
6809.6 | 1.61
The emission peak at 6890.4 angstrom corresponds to [N II]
